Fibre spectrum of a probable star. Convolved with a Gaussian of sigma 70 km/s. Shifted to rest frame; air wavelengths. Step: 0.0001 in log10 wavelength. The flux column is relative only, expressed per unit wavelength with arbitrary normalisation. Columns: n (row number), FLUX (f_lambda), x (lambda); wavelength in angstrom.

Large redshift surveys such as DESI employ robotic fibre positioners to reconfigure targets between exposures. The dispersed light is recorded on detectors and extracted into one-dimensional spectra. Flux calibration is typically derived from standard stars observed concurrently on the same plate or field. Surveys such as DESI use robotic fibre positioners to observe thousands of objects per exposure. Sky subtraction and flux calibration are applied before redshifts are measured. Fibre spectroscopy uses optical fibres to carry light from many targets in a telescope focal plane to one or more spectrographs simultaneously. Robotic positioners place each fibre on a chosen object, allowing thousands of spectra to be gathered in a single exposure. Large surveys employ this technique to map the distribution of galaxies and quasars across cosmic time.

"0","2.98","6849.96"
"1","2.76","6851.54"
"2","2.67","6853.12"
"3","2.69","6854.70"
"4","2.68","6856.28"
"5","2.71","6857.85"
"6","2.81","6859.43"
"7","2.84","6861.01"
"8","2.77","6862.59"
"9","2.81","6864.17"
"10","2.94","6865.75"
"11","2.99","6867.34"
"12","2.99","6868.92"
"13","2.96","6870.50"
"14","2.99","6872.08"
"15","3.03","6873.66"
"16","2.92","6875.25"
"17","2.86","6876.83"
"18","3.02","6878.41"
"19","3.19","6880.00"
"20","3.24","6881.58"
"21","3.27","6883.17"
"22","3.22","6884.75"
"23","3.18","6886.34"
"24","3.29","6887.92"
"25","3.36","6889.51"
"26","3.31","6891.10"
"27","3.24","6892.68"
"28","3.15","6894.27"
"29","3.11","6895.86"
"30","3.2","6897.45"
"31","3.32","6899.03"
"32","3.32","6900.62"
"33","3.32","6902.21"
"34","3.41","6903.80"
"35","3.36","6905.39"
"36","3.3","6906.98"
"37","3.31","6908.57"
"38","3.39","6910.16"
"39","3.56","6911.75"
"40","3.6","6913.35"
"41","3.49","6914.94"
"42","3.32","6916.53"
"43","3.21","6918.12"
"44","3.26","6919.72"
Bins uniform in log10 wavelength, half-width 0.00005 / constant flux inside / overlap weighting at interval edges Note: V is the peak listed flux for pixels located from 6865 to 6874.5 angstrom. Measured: 3.03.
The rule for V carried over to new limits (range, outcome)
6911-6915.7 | 3.6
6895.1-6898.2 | 3.2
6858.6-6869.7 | 2.99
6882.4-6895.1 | 3.36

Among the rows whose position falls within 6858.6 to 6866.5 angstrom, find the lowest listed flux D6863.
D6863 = 2.77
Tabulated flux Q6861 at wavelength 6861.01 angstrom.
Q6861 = 2.84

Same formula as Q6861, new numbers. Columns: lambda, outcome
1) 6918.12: 3.21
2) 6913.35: 3.6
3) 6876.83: 2.86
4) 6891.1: 3.31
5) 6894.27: 3.15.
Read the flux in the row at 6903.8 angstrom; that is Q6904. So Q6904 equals 3.41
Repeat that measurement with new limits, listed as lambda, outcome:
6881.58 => 3.24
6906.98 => 3.3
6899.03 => 3.32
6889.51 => 3.36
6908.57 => 3.31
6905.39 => 3.36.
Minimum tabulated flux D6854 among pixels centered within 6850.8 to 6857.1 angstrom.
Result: 2.67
